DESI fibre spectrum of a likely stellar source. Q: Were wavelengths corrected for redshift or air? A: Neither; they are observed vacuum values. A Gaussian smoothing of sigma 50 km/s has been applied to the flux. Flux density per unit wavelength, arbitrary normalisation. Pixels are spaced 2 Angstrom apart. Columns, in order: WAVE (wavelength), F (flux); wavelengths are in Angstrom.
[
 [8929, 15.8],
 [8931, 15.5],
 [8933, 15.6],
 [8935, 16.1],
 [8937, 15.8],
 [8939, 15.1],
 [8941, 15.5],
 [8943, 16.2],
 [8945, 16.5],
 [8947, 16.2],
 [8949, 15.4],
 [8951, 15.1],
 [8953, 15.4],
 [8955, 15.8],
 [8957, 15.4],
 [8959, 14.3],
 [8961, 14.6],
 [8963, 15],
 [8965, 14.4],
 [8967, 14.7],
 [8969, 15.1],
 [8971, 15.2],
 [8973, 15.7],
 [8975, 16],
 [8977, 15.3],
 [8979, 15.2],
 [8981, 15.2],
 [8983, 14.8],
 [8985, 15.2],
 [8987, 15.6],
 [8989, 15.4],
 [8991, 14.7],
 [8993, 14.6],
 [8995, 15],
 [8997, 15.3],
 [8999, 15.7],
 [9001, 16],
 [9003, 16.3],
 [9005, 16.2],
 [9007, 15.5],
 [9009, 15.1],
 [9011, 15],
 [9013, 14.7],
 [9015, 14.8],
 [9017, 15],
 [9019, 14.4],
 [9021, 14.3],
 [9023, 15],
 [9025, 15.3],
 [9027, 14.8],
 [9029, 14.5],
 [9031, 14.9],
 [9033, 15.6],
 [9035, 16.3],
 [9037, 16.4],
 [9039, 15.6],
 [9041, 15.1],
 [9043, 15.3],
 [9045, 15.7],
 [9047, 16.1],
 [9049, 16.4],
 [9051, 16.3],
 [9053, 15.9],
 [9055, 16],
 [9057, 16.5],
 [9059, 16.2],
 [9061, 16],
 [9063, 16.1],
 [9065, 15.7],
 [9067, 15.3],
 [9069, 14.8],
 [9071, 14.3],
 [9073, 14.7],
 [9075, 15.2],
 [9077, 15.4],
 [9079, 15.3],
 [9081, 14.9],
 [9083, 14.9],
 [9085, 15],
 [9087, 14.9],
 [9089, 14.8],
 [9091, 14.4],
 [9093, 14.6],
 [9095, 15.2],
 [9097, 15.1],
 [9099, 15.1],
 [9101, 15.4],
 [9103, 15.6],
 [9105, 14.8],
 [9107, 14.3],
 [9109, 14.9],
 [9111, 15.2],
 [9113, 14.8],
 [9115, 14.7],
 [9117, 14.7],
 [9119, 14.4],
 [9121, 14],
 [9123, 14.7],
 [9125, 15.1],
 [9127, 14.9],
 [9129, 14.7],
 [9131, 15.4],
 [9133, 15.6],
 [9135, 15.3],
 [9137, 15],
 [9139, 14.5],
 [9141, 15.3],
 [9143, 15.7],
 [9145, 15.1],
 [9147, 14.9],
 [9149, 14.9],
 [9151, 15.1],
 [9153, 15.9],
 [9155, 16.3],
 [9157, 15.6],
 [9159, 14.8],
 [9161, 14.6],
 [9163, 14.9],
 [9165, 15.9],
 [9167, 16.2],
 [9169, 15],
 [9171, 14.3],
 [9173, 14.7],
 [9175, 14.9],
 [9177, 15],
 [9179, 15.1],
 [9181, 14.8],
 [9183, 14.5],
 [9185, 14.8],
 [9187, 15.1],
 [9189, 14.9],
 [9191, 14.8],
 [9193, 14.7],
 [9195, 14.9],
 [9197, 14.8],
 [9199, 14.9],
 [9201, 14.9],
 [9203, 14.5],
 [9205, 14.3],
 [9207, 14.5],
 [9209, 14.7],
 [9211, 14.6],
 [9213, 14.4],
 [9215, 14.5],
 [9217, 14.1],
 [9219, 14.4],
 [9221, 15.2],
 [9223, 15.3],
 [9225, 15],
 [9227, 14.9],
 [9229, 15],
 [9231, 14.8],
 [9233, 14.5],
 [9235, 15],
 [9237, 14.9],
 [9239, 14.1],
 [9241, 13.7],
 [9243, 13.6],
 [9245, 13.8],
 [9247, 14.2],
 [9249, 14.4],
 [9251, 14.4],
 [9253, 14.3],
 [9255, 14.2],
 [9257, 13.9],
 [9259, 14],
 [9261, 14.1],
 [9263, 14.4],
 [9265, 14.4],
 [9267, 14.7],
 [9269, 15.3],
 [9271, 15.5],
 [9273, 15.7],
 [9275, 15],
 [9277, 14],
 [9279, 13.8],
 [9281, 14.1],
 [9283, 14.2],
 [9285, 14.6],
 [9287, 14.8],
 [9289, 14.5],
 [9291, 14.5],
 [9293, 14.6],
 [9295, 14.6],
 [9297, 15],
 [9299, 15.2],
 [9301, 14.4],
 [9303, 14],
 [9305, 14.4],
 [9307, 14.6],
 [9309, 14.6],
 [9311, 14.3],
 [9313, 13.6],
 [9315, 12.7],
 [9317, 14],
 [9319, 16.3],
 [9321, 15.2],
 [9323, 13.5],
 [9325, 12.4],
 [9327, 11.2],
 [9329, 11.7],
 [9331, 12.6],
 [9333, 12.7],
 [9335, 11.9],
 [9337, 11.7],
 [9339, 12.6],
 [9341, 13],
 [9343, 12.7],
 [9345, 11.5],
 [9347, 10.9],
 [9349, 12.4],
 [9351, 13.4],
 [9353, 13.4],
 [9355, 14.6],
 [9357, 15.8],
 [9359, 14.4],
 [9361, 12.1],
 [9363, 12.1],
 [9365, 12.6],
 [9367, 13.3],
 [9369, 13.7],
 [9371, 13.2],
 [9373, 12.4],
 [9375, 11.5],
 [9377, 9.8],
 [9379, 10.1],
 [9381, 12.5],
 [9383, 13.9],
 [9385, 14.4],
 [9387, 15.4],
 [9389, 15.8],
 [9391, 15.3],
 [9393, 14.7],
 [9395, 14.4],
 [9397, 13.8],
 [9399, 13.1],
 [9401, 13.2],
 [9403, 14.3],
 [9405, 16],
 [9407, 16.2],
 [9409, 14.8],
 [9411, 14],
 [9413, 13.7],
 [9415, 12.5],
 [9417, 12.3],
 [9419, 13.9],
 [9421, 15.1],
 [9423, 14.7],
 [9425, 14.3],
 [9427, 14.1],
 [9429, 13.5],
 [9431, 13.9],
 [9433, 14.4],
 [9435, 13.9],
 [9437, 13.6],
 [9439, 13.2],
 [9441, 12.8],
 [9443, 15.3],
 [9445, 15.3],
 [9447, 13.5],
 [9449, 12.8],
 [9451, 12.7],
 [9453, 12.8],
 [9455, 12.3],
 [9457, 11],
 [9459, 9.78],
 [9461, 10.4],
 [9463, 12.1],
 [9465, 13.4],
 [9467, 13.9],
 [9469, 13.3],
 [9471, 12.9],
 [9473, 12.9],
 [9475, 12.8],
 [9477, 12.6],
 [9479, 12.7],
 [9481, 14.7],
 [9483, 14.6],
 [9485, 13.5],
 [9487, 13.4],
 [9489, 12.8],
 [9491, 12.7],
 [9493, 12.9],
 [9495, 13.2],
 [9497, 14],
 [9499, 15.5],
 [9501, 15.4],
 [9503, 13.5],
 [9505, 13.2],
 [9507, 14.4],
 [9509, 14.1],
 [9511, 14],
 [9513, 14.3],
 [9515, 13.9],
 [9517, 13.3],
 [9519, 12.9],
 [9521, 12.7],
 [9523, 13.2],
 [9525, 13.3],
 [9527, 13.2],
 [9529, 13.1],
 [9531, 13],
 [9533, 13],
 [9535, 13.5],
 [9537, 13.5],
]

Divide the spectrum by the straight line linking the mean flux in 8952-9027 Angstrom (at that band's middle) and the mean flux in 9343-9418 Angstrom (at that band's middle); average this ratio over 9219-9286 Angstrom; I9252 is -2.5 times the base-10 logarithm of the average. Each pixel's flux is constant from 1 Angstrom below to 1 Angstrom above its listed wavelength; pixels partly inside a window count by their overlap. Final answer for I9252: -0.04 mag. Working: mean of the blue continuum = 15.2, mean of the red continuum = 13.4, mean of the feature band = 14.5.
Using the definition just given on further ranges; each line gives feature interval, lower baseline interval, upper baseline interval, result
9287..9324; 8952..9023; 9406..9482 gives -0.04 mag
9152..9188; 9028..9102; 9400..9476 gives -0.02 mag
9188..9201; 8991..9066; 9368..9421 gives -0.01 mag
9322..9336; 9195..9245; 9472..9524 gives 0.16 mag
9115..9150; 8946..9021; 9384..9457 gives -0.01 mag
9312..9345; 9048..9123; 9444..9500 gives 0.07 mag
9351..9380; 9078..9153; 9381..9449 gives 0.12 mag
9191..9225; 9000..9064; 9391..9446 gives 0.02 mag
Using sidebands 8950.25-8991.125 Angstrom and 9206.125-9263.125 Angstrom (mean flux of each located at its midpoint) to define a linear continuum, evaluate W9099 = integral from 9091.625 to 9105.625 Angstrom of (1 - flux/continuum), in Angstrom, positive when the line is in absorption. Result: -0.3 Angstrom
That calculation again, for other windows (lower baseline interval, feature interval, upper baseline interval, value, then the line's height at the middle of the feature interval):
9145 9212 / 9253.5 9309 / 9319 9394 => -2.77 Angstrom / 13.8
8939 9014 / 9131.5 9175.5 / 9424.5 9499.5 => -1.96 Angstrom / 14.6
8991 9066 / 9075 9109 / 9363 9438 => 0.46 Angstrom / 15.2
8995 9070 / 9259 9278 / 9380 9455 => -0.19 Angstrom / 14.6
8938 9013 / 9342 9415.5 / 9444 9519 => 1.12 Angstrom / 13.7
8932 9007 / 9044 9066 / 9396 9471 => -1.51 Angstrom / 15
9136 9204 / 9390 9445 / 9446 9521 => -2.25 Angstrom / 13.6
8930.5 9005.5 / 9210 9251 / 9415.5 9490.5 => -0.79 Angstrom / 14.2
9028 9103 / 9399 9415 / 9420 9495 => -0.99 Angstrom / 13.5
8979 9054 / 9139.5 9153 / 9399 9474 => -0.39 Angstrom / 14.8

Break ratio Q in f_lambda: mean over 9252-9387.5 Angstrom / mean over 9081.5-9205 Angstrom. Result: 0.91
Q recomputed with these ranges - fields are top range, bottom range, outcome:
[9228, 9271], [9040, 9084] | 0.93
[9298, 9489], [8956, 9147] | 0.88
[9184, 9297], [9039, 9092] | 0.94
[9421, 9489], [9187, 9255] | 0.91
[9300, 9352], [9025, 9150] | 0.87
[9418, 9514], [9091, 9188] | 0.90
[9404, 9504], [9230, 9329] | 0.94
